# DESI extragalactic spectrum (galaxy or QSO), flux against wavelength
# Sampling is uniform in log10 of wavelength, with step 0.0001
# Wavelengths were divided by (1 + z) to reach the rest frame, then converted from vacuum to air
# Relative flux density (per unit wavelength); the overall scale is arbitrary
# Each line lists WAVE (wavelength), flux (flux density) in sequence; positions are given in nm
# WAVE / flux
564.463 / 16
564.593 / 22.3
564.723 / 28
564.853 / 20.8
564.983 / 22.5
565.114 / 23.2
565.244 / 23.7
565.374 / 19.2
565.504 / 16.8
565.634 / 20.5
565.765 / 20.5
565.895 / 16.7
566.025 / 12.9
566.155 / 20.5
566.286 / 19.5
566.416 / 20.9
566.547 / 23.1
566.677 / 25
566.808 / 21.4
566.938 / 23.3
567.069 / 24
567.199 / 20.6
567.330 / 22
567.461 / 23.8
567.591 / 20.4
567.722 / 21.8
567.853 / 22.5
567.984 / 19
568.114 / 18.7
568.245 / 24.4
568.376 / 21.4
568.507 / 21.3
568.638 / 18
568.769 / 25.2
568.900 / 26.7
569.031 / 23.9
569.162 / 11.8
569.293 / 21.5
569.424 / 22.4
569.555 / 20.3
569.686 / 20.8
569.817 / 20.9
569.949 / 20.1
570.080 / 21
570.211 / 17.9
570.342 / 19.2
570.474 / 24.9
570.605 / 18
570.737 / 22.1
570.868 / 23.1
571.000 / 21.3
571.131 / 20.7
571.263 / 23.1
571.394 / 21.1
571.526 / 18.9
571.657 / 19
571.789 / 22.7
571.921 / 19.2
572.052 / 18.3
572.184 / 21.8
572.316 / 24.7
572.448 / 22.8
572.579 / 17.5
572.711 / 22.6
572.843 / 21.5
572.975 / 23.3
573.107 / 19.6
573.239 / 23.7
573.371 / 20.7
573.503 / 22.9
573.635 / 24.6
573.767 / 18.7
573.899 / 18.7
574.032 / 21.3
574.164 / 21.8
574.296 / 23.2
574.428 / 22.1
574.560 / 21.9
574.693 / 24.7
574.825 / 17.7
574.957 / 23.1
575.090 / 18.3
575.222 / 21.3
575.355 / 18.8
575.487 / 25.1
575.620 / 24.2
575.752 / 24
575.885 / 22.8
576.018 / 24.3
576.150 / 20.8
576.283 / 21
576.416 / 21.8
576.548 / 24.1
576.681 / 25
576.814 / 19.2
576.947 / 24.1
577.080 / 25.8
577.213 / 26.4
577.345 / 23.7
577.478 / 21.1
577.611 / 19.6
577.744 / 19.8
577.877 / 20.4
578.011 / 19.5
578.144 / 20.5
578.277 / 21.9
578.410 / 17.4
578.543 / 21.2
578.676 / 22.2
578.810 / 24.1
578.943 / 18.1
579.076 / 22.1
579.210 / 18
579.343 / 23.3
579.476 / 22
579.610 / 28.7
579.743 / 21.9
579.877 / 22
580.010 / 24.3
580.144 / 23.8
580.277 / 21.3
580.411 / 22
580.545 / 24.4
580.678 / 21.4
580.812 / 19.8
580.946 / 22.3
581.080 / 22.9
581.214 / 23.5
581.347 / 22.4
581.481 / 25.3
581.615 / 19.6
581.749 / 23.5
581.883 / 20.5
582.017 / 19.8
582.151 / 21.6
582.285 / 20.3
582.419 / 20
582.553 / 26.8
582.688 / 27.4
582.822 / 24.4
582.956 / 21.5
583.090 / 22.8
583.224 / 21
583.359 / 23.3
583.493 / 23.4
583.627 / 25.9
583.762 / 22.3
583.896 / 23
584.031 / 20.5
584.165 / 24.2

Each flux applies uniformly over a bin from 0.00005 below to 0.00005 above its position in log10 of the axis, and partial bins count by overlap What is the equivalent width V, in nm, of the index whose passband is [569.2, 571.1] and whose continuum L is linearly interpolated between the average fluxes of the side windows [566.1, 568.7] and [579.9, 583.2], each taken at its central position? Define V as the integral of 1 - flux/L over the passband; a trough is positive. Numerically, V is 0.082 nm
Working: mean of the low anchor 21.6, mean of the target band 20.8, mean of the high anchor 22.5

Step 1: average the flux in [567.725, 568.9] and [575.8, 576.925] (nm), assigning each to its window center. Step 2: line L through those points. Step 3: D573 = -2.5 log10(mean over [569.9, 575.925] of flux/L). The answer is 0.036 mag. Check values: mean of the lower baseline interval 21.6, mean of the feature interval 21.4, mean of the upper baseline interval 22.5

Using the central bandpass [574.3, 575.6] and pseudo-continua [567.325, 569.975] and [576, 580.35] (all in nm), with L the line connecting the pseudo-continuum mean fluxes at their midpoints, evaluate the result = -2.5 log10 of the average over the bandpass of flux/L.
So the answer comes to 0.01 mag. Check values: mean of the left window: 21.3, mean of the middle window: 21.6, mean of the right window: 22.1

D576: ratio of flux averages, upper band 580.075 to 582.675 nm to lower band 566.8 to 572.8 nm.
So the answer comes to 1.05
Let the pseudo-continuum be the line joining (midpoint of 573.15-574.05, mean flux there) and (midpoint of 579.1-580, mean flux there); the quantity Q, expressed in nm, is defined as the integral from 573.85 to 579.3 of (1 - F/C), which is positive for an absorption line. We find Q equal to 0.08 nm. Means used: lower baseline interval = 21.5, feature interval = 21.7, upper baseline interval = 22.7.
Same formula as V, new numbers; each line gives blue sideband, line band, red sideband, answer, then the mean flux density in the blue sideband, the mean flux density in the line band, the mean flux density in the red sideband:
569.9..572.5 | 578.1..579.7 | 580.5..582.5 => 0.00 nm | 21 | 21.7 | 21.8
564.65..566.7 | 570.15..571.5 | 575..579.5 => 0.01 nm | 20.8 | 21.1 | 21.8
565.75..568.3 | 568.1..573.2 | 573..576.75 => 0.09 nm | 21.1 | 21.1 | 22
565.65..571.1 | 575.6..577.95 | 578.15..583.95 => -0.08 nm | 21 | 22.6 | 22.4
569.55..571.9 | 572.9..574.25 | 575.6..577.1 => 0.02 nm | 20.8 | 21.6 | 23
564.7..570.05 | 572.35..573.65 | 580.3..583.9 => -0.01 nm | 21.2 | 21.9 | 22.6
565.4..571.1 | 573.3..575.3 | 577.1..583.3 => 0.01 nm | 20.9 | 21.4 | 22.1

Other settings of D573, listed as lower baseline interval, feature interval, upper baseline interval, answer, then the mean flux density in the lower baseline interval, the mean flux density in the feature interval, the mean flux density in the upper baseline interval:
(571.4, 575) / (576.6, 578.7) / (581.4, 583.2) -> 0.01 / 21.4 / 21.7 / 22.5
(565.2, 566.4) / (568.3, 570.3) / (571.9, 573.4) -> -0.04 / 18.9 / 20.9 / 21.4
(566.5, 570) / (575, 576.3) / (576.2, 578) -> 0.01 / 21.6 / 22.1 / 22.3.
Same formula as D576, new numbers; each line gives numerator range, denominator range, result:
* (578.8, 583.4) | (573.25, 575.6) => 1.04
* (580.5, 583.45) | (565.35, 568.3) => 1.08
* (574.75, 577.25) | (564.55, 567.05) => 1.06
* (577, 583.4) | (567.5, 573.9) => 1.05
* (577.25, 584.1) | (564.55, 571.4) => 1.04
